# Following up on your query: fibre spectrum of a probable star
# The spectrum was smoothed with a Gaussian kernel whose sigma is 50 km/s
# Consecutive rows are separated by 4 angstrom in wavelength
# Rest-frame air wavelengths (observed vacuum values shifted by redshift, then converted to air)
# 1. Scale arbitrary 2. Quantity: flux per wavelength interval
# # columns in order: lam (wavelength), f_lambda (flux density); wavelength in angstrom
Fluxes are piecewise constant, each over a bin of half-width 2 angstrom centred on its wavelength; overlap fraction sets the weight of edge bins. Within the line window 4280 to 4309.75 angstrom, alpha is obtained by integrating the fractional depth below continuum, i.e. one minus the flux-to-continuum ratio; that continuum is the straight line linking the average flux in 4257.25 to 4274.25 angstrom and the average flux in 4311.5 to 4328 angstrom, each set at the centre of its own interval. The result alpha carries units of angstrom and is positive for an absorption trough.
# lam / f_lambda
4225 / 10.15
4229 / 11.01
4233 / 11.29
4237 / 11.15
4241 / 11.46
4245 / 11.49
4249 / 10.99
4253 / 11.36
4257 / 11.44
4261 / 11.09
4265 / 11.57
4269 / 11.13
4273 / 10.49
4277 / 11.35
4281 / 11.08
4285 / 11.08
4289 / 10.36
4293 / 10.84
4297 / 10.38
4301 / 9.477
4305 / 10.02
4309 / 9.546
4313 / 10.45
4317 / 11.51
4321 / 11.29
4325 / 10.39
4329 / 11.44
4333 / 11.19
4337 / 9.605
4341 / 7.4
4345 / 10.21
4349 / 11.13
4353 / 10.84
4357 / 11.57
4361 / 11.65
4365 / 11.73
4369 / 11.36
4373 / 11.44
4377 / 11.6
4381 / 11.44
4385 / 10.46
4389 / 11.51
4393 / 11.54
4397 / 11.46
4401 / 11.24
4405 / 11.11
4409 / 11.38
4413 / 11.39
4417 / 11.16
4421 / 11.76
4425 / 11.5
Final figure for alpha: 1.84 angstrom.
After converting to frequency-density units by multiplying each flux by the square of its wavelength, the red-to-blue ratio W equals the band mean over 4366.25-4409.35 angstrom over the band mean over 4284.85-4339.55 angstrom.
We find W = 1.1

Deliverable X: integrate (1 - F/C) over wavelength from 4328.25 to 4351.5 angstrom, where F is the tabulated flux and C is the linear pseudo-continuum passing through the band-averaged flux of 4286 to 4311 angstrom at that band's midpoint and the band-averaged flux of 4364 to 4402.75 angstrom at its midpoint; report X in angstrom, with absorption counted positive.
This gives 1.4 angstrom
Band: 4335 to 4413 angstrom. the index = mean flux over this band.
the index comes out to 11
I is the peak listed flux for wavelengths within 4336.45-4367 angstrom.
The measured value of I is 11.73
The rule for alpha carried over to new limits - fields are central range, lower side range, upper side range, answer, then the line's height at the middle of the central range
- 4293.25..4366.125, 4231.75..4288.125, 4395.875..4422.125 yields 4.69 angstrom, 11.3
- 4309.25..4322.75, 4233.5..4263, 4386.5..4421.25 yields 0.52 angstrom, 11.3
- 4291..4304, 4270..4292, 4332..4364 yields 0.68 angstrom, 10.8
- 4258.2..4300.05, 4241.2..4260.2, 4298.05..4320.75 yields -0.34 angstrom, 10.8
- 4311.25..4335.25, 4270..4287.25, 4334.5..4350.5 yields -2.46 angstrom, 10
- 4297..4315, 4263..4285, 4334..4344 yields 0.21 angstrom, 10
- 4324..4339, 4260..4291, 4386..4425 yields 0.67 angstrom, 11.2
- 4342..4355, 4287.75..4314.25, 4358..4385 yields 0.66 angstrom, 11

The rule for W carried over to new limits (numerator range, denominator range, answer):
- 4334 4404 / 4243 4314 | 1.06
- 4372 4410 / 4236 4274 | 1.07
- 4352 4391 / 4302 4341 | 1.12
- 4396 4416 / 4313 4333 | 1.06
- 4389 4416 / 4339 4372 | 1.08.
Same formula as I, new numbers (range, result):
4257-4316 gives 11.57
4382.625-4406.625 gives 11.54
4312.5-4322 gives 11.51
